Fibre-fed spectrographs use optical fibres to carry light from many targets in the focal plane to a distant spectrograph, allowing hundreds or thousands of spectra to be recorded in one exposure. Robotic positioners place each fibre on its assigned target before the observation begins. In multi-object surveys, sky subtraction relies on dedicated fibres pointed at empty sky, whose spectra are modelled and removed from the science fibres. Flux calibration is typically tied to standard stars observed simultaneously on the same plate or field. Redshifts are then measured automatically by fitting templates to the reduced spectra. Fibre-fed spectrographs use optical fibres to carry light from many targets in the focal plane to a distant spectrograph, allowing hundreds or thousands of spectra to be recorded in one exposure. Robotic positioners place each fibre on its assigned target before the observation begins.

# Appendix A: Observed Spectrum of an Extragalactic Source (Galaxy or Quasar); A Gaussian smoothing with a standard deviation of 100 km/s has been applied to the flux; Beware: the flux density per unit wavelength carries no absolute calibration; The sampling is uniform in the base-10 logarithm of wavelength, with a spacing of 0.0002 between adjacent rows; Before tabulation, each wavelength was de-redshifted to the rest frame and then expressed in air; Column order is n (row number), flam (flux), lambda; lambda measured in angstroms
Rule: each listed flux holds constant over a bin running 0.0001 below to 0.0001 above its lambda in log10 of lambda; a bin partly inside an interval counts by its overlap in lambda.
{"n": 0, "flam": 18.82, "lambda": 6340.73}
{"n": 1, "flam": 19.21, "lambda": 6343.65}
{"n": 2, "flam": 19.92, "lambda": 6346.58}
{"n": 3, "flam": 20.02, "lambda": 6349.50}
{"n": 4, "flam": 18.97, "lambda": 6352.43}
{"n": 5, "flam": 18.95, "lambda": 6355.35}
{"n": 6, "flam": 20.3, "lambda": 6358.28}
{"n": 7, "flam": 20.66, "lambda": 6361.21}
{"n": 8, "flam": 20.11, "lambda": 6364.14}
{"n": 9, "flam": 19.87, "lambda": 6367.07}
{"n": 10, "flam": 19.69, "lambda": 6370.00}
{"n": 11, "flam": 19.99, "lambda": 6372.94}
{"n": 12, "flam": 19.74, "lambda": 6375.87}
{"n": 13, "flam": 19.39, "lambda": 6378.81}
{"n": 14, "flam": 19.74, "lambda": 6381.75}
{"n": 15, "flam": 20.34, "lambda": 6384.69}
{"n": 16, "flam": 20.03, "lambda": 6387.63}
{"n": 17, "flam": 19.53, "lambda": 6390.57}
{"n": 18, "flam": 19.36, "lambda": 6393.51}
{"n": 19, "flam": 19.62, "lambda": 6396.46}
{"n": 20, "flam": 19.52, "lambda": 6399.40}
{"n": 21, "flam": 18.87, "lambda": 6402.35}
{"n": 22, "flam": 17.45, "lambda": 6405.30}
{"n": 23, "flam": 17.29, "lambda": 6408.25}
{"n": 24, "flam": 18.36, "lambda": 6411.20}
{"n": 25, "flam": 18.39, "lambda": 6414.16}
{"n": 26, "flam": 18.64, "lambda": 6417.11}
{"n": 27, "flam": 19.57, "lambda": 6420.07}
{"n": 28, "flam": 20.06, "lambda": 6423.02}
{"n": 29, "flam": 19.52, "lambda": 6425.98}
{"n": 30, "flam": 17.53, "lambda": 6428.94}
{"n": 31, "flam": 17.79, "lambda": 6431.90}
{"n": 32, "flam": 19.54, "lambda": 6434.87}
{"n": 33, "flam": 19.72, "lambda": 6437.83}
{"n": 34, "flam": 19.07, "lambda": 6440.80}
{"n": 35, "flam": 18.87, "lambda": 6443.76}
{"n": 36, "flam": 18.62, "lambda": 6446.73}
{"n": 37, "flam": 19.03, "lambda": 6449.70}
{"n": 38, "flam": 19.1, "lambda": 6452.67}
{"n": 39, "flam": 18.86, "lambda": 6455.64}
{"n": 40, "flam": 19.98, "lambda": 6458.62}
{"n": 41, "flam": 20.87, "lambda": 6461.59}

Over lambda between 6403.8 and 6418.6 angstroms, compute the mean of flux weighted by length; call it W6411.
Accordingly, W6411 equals 18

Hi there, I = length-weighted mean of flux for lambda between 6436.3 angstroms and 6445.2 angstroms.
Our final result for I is 19.2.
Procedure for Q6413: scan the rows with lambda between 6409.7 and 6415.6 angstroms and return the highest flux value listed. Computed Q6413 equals 18.39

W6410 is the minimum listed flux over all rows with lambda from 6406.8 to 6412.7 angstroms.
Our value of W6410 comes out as 17.29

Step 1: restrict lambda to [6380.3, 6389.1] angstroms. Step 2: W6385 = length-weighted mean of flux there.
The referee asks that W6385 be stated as 20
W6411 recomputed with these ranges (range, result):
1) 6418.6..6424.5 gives 19.8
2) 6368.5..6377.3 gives 19.8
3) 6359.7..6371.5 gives 20.1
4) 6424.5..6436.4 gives 18.6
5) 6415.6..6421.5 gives 19.1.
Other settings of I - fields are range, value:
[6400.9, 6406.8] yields 18.2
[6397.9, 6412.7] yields 18.3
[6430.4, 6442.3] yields 19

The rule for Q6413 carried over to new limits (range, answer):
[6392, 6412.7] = 19.62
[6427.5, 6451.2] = 19.72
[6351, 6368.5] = 20.66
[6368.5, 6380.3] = 19.99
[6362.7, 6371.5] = 20.11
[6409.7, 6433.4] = 20.06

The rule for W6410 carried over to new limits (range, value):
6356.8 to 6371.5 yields 19.69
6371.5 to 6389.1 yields 19.39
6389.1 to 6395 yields 19.36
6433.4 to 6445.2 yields 18.87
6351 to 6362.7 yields 18.95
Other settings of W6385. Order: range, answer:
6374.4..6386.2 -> 19.8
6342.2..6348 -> 19.5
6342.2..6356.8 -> 19.4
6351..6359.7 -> 19.4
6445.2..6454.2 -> 18.9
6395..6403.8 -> 19.3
